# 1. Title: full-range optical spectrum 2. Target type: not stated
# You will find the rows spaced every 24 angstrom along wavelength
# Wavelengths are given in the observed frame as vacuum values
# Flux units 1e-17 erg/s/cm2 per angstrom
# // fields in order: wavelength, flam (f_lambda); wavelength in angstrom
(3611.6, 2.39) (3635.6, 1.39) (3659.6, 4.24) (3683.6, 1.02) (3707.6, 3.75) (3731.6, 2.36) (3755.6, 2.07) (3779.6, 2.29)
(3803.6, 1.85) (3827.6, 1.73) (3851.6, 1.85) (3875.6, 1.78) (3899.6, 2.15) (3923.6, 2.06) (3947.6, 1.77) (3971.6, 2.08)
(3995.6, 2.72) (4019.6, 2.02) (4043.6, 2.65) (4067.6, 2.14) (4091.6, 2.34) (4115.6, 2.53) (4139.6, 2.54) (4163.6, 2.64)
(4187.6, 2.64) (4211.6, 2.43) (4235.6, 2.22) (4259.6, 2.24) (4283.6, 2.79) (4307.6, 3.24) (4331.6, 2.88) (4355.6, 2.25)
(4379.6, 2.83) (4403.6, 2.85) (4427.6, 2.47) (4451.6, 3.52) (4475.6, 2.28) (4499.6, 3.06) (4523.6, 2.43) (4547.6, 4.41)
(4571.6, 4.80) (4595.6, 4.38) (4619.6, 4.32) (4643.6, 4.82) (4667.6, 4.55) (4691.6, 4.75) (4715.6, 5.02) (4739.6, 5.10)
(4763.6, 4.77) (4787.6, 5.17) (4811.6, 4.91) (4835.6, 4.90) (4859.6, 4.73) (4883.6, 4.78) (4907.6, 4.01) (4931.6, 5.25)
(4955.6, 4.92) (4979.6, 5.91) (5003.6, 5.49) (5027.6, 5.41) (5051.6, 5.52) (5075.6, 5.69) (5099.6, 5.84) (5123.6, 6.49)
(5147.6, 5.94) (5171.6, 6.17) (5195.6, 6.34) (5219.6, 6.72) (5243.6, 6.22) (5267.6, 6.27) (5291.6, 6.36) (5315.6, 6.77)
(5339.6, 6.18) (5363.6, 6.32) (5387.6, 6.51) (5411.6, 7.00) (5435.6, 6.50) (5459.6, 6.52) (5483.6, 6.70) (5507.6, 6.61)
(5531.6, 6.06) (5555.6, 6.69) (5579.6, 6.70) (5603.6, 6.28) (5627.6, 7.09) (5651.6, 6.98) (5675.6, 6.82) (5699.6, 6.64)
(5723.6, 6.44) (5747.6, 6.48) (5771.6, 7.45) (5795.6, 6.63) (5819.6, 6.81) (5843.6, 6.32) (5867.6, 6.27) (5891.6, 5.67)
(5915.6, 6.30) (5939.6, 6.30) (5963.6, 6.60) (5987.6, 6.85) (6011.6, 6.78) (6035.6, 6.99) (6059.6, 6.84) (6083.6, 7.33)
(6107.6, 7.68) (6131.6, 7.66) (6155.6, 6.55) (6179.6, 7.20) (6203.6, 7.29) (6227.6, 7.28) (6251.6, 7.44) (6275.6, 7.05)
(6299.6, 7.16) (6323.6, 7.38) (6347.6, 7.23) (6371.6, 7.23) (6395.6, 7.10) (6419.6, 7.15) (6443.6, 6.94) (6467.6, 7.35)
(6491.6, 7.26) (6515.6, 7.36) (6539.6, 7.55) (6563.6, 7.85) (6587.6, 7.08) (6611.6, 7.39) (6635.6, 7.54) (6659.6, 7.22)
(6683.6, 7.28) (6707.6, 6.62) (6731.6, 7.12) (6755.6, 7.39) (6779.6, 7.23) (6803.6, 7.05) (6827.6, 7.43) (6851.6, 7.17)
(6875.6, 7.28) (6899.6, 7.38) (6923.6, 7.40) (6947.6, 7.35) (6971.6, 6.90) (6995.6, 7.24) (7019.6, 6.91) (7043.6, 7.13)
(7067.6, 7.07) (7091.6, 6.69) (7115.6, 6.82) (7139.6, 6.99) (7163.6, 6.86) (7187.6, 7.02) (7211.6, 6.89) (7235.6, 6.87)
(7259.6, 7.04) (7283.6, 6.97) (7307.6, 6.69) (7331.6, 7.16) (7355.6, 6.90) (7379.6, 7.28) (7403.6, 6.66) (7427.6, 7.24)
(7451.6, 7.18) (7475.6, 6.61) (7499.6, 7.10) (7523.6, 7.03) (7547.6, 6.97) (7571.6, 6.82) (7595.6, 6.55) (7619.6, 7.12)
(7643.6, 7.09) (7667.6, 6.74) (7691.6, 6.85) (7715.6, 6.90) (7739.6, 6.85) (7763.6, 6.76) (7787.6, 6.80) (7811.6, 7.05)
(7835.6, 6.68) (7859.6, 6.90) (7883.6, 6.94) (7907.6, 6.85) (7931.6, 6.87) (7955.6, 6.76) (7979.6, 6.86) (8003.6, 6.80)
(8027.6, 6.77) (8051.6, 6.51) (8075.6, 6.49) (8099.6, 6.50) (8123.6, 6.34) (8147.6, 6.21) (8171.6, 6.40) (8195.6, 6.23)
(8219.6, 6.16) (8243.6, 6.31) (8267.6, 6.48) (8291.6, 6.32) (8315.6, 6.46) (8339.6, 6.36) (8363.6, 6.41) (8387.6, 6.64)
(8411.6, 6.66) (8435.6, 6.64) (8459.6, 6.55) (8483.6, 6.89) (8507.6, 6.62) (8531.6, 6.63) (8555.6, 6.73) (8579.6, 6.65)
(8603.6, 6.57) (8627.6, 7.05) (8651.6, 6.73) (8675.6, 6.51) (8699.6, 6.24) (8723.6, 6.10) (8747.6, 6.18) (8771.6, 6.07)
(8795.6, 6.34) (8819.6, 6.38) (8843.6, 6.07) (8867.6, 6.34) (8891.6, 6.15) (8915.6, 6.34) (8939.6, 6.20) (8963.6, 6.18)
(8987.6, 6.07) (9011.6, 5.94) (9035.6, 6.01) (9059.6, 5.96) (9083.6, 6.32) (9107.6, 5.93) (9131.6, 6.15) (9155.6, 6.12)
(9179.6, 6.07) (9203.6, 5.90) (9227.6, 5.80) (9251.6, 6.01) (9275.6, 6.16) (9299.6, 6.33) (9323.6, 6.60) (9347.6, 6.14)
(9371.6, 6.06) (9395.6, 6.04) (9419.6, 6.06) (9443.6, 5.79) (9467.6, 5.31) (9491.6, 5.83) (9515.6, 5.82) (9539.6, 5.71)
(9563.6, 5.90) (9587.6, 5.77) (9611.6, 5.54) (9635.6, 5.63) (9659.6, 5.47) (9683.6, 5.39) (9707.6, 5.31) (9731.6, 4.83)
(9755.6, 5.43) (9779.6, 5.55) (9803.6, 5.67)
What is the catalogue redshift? 0.14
